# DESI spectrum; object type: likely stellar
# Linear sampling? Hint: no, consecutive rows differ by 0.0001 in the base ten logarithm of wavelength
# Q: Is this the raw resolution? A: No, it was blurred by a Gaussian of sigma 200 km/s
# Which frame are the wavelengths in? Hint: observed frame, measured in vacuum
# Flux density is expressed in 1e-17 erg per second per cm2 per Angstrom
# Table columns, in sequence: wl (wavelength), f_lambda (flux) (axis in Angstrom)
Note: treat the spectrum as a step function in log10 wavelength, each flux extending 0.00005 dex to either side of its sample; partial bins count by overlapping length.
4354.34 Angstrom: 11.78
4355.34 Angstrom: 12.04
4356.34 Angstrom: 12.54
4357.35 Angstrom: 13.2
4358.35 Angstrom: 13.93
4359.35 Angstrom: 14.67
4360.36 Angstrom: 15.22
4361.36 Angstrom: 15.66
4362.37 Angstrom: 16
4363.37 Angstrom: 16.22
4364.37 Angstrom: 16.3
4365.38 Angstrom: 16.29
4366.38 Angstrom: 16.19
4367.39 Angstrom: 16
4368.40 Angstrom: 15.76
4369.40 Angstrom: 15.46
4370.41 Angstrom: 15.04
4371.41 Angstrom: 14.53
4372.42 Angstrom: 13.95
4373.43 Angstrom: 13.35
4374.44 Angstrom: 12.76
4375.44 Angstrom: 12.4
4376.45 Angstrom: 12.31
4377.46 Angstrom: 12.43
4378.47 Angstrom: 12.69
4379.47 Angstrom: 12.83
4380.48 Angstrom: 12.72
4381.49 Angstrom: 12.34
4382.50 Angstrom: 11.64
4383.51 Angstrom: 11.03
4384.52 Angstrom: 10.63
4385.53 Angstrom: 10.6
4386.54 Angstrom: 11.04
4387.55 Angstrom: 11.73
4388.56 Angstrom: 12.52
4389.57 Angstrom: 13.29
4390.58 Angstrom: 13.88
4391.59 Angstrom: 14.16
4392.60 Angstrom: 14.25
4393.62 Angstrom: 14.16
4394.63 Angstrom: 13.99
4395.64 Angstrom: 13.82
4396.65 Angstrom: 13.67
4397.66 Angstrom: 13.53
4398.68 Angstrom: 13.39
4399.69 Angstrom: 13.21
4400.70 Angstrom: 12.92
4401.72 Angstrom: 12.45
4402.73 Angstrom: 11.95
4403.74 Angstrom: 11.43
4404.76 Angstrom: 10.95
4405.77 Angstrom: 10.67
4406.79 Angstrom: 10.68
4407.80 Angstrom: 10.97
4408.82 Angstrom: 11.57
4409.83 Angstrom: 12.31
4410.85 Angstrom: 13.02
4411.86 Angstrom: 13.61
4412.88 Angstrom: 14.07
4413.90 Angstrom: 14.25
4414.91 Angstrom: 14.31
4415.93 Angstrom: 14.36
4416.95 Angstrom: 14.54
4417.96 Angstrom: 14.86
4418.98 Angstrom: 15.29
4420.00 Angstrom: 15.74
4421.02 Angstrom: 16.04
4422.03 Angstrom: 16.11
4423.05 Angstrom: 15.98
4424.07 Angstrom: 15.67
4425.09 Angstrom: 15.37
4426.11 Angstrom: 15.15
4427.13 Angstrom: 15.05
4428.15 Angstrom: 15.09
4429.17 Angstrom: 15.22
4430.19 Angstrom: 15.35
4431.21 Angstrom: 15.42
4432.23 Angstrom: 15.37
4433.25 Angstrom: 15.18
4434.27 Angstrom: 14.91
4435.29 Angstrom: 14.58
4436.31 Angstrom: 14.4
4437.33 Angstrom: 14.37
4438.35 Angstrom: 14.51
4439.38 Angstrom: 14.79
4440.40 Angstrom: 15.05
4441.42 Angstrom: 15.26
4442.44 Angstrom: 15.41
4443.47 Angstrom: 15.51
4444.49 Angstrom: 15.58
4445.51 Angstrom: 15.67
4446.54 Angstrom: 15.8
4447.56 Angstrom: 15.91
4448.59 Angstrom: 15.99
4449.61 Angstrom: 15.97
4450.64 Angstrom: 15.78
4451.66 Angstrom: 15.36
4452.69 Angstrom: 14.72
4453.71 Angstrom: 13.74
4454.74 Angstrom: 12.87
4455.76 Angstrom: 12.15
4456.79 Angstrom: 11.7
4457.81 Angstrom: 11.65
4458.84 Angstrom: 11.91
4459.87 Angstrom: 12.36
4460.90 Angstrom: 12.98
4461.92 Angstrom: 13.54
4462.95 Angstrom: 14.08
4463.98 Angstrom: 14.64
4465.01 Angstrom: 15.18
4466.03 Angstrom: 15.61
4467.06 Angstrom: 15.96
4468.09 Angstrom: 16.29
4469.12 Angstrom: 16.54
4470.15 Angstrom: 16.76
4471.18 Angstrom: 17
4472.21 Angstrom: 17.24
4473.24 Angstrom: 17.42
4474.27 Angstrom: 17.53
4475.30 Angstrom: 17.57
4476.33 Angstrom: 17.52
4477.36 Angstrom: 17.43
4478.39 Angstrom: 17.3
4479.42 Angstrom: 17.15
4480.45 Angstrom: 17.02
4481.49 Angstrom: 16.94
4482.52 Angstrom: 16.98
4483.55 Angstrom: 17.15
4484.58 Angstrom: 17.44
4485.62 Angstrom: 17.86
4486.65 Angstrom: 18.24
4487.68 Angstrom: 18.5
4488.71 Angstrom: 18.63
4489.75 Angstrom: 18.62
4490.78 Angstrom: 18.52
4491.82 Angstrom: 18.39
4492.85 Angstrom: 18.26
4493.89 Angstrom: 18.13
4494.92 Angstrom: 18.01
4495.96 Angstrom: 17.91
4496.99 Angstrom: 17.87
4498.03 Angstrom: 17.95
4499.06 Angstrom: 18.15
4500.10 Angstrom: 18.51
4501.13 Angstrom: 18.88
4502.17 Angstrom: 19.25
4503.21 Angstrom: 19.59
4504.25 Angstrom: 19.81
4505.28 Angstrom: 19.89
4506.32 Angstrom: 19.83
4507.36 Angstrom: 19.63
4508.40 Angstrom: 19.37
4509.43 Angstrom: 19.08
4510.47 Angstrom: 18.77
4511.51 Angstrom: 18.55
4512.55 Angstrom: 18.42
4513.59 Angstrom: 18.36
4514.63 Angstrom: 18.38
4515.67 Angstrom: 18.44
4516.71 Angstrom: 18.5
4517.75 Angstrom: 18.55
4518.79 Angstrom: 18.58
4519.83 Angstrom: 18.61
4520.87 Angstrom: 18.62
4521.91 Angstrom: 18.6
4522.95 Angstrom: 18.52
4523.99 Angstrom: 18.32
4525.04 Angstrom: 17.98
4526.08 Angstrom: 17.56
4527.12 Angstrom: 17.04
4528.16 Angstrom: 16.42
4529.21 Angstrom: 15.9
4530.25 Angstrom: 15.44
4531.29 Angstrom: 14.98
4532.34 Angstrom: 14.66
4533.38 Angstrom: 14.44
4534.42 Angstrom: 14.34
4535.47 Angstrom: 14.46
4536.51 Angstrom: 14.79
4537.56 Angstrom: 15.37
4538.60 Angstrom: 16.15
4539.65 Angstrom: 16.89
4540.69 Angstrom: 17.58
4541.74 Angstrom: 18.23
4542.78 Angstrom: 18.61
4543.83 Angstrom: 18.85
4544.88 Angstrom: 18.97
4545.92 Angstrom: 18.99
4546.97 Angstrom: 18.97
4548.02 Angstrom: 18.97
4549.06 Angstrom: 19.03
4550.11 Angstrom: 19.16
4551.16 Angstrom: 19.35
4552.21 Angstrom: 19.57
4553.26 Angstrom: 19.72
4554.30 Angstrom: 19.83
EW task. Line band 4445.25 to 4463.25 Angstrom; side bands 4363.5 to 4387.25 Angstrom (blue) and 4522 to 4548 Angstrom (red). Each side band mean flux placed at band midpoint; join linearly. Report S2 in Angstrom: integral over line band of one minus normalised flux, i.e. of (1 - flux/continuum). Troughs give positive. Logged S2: 1.4 Angstrom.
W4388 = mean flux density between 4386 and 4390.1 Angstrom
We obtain 12.1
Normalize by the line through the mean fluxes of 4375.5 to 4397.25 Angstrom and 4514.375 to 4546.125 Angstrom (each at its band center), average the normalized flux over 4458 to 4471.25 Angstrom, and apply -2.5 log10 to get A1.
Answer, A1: 0.03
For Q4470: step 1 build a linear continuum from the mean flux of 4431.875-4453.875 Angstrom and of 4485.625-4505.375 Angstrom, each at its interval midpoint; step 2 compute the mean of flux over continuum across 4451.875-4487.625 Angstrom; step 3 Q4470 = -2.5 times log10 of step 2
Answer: 0.088 mag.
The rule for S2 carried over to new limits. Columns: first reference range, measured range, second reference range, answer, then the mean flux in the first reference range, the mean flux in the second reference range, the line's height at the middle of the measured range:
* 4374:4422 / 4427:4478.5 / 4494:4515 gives 2.6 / 13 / 18.8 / 16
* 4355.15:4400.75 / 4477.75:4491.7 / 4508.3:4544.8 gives -1.2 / 13.6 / 17.3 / 16.3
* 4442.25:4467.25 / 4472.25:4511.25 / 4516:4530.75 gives -4.9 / 14.4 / 17.8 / 16.2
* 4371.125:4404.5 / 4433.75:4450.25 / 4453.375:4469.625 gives -2.1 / 12.7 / 13.8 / 13.5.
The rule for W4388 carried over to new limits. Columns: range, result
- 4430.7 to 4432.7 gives 15.4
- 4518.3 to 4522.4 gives 18.6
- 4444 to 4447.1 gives 15.7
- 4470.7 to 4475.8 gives 17.4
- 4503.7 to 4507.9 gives 19.8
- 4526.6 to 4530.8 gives 16.2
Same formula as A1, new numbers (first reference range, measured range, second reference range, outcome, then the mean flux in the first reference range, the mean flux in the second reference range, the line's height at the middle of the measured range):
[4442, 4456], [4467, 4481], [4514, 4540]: -0.095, 15.1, 16.9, 15.7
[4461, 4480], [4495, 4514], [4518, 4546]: -0.133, 16.3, 17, 16.7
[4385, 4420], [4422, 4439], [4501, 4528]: -0.051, 13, 18.7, 14.4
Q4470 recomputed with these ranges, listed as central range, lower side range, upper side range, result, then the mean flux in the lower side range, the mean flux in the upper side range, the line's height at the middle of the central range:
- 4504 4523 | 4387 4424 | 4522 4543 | -0.18 mag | 13.5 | 16.4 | 16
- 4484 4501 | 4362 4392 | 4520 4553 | -0.12 mag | 13.5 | 17.3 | 16.3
